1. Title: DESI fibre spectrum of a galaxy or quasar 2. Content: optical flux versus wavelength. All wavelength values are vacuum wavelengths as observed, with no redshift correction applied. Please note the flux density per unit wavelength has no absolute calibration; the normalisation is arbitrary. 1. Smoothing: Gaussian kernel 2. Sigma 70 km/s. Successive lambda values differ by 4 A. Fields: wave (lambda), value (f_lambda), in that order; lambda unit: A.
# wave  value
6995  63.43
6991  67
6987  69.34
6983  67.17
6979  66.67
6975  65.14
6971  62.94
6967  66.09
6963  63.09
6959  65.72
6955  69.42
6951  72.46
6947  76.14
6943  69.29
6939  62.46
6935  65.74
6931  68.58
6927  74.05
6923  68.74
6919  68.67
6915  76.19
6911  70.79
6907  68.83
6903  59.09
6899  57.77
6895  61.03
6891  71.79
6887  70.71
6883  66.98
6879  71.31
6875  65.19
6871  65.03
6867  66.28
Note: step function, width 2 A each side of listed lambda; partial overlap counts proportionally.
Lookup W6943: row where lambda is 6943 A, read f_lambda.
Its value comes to 69.29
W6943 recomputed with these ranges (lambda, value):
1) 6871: 65.03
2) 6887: 70.71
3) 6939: 62.46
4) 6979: 66.67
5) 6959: 65.72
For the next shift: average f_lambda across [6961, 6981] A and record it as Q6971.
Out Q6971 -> 64.8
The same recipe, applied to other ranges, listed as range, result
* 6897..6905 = 58.4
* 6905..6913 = 69.8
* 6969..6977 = 64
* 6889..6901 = 63.5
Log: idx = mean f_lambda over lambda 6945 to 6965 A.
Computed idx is 69.4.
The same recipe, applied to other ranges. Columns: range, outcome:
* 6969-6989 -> 66.3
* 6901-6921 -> 68.7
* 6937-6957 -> 70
